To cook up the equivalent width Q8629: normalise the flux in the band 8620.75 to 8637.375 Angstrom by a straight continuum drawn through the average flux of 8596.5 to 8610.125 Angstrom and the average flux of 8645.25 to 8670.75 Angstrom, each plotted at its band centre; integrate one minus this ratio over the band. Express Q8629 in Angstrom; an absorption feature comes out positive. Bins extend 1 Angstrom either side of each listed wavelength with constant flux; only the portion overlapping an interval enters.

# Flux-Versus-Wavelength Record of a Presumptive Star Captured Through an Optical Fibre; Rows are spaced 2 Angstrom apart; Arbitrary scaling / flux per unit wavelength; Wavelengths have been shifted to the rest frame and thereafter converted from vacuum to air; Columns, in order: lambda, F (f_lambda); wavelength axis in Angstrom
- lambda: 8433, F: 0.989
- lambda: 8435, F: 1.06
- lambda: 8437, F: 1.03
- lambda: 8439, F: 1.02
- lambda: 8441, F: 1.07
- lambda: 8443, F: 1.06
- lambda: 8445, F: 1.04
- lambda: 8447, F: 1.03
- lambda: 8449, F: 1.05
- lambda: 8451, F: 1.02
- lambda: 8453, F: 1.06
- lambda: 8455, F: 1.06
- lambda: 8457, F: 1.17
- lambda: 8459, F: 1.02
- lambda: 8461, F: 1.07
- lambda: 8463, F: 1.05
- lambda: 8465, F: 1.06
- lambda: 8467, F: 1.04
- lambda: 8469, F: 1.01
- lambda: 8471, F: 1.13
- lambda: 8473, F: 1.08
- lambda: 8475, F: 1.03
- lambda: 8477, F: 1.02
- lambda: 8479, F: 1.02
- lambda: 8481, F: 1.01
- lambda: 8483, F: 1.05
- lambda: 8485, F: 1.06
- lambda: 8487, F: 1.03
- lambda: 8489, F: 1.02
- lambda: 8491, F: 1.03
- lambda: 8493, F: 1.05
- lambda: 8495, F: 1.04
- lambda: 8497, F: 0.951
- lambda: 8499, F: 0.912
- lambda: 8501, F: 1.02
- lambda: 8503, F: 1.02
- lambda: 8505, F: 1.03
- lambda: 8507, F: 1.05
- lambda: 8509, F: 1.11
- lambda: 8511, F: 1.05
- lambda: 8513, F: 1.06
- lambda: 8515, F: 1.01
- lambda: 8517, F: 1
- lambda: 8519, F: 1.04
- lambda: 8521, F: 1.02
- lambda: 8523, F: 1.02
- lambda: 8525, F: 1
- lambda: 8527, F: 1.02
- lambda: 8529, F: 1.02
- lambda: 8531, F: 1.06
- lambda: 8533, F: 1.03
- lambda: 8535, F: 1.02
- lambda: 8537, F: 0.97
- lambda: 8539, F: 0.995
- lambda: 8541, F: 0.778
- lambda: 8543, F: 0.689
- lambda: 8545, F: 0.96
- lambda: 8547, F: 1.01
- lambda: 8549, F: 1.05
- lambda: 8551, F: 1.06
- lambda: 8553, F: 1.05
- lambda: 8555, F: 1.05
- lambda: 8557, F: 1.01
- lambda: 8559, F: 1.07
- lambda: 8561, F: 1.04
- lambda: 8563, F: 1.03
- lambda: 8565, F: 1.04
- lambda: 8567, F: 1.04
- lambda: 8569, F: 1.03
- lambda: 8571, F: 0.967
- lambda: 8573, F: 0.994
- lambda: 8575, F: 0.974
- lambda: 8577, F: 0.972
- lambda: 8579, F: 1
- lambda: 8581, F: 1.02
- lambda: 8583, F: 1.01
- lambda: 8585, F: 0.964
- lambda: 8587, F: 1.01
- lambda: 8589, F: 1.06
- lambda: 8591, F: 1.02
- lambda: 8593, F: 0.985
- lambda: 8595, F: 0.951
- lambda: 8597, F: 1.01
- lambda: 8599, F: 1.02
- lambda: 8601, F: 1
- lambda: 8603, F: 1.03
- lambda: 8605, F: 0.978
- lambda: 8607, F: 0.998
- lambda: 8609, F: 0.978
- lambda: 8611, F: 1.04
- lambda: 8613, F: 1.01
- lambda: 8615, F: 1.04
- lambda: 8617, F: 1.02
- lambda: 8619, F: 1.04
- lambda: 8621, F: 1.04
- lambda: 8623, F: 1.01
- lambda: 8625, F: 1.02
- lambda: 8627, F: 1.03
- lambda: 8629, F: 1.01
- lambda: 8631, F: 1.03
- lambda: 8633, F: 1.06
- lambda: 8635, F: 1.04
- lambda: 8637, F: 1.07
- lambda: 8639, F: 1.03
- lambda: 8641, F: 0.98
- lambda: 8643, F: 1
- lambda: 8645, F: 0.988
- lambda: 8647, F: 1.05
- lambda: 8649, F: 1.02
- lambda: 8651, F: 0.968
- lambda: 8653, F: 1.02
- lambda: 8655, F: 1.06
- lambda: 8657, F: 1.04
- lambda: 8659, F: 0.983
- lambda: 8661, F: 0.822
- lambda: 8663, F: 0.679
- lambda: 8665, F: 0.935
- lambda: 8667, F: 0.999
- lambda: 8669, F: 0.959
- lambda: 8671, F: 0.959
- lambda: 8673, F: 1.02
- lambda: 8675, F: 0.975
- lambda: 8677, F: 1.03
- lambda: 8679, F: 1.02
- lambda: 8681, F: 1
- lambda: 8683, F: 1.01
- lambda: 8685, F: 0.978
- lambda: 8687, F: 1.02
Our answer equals -0.8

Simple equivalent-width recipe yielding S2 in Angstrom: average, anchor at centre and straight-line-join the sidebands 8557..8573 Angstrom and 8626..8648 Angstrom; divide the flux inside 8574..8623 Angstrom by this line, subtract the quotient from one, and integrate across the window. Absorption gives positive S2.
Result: 0.9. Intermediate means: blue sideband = 1.03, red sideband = 1.03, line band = 1.01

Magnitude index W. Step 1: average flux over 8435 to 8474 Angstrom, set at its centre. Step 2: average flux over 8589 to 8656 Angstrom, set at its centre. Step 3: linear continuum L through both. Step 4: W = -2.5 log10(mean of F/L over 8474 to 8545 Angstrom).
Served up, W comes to 0.04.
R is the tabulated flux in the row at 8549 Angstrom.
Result 1.05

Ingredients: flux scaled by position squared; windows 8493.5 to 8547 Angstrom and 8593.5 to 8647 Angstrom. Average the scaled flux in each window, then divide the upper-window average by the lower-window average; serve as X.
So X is 1.0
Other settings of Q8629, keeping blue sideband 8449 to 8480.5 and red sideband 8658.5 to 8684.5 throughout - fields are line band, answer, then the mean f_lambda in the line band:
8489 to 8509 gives 0.4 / 1.02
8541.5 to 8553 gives 0.7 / 0.955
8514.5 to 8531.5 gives 0.1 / 1.02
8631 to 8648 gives -1.0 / 1.03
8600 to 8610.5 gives -0.1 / 0.999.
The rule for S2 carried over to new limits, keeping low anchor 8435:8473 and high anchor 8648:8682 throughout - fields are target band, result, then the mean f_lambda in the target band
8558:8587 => -0.1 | 1.01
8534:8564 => 0.9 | 0.985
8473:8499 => 0.5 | 1.02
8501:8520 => -0.1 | 1.04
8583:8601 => -0.1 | 1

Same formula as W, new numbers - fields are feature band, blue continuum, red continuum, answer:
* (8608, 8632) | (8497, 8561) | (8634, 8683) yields -0.03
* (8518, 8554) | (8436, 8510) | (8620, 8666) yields 0.04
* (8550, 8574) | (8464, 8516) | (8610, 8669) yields -0.01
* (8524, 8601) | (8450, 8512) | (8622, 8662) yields 0.03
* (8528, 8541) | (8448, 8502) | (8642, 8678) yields 0.02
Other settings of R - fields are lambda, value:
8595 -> 0.951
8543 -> 0.689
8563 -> 1.03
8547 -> 1.01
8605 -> 0.978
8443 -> 1.06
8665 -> 0.935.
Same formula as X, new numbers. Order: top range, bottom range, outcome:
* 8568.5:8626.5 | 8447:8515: 0.99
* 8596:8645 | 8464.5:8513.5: 1.02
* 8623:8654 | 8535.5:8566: 1.05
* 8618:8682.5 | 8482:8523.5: 1.00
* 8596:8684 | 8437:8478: 0.99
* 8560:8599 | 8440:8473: 0.98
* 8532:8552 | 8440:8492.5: 0.93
